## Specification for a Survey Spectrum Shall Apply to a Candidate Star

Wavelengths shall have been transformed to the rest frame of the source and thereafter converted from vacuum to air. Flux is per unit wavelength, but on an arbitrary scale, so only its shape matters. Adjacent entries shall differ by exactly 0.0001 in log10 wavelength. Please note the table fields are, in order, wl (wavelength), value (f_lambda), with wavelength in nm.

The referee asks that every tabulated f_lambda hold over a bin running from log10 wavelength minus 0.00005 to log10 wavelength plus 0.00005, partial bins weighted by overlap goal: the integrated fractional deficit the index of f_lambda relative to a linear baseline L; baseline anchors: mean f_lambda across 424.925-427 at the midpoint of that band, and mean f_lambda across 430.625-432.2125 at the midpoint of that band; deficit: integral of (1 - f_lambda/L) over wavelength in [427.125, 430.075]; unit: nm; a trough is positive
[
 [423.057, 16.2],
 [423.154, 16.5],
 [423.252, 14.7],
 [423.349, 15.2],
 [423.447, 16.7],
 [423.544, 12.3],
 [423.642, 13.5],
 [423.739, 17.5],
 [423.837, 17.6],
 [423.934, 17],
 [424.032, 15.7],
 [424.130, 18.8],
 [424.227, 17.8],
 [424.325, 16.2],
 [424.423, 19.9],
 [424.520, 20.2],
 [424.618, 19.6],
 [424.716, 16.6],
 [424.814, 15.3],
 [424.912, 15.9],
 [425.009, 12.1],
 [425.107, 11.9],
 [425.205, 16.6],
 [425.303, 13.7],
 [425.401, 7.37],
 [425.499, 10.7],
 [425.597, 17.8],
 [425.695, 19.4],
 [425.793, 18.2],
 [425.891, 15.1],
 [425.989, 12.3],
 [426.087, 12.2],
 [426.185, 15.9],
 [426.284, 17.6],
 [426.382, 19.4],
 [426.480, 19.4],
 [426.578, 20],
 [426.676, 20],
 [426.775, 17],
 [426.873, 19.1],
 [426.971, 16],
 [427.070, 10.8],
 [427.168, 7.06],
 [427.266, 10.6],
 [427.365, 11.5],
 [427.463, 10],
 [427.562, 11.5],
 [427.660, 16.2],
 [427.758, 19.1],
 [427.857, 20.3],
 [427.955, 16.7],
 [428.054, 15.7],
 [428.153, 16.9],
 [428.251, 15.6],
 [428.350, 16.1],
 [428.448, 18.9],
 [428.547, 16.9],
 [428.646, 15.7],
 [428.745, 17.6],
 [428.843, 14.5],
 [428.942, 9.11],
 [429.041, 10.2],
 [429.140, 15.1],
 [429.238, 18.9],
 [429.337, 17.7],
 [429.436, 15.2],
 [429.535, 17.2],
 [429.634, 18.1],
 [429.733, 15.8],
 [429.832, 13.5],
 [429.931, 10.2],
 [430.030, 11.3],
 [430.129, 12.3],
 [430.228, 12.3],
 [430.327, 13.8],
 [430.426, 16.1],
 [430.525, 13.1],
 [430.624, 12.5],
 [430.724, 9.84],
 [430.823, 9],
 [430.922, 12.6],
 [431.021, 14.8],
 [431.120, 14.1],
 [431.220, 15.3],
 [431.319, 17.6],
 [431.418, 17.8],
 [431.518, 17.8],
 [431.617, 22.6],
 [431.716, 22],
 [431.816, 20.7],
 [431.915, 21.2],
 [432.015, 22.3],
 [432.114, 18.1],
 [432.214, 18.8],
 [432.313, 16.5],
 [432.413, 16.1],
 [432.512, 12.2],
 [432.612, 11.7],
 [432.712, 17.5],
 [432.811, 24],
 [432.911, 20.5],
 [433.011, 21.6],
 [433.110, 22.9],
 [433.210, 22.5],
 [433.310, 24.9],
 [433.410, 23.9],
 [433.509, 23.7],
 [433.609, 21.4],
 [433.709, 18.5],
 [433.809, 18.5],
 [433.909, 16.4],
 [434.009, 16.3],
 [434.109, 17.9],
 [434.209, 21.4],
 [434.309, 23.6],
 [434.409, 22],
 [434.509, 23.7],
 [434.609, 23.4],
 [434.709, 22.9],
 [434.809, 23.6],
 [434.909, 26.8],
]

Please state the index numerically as 0.28 nm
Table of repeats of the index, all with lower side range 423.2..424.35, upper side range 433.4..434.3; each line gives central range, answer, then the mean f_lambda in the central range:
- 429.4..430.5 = 0.25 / 14.1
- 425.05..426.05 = 0.15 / 14.3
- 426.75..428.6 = 0.26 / 15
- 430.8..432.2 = 0.09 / 17.8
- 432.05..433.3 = 0.04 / 18.8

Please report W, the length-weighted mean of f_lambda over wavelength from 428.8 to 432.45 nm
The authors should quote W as 15.5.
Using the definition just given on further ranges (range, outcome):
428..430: 15.4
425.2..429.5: 15.3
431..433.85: 19.3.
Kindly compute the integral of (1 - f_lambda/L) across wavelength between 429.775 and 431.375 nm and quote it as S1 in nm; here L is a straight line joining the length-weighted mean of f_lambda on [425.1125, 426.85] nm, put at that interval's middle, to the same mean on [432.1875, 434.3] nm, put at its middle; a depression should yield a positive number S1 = 0.45 nm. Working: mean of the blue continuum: 16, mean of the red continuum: 19.5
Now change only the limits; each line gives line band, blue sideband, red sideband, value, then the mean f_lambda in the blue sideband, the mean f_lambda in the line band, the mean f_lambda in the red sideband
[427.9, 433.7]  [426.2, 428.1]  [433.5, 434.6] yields 0.45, 15.7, 16.8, 20.3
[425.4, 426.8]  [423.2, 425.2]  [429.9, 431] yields -0.14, 16.2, 16.4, 12.2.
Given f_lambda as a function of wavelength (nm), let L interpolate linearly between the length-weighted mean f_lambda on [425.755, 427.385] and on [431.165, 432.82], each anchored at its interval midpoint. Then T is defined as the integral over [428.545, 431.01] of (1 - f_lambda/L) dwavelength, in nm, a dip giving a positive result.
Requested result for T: 0.456 nm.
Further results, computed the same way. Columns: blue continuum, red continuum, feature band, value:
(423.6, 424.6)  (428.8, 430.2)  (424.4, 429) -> 0.11 nm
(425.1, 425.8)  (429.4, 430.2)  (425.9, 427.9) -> -0.14 nm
